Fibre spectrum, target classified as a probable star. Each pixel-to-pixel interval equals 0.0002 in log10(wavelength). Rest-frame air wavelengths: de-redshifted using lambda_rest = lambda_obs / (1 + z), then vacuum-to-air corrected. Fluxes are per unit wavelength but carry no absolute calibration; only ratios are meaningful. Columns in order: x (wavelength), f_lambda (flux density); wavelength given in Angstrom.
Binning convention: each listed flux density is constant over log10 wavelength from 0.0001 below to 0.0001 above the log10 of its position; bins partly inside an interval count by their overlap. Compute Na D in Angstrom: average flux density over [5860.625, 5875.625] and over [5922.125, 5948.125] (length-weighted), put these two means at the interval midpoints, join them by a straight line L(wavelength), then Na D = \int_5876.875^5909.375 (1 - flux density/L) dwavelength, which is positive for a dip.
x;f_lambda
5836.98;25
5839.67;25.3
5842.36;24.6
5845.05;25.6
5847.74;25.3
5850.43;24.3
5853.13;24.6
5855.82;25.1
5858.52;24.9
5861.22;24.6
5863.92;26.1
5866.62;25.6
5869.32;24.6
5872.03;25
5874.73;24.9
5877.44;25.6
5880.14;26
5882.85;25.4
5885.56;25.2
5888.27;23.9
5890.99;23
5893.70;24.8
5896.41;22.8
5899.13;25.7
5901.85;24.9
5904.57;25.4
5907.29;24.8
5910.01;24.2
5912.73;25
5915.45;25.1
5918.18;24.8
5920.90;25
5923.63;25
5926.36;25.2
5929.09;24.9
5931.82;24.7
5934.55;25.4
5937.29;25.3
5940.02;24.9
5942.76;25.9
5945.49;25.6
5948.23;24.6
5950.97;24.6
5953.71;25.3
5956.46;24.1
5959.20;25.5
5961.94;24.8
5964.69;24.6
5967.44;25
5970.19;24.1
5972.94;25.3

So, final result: 0.54 Angstrom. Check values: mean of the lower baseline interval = 25.2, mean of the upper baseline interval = 25.2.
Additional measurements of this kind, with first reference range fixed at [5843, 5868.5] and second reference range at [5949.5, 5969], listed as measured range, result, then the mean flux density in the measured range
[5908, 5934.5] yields 0.0 Angstrom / 24.9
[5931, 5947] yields -0.3 Angstrom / 25.3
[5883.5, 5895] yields 0.3 Angstrom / 24.3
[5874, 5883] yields -0.2 Angstrom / 25.5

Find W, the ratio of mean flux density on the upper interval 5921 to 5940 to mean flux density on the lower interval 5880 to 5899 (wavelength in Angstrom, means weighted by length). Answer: 1.03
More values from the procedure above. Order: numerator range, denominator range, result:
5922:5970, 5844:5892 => 1.00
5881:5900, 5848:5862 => 0.99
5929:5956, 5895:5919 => 1.01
